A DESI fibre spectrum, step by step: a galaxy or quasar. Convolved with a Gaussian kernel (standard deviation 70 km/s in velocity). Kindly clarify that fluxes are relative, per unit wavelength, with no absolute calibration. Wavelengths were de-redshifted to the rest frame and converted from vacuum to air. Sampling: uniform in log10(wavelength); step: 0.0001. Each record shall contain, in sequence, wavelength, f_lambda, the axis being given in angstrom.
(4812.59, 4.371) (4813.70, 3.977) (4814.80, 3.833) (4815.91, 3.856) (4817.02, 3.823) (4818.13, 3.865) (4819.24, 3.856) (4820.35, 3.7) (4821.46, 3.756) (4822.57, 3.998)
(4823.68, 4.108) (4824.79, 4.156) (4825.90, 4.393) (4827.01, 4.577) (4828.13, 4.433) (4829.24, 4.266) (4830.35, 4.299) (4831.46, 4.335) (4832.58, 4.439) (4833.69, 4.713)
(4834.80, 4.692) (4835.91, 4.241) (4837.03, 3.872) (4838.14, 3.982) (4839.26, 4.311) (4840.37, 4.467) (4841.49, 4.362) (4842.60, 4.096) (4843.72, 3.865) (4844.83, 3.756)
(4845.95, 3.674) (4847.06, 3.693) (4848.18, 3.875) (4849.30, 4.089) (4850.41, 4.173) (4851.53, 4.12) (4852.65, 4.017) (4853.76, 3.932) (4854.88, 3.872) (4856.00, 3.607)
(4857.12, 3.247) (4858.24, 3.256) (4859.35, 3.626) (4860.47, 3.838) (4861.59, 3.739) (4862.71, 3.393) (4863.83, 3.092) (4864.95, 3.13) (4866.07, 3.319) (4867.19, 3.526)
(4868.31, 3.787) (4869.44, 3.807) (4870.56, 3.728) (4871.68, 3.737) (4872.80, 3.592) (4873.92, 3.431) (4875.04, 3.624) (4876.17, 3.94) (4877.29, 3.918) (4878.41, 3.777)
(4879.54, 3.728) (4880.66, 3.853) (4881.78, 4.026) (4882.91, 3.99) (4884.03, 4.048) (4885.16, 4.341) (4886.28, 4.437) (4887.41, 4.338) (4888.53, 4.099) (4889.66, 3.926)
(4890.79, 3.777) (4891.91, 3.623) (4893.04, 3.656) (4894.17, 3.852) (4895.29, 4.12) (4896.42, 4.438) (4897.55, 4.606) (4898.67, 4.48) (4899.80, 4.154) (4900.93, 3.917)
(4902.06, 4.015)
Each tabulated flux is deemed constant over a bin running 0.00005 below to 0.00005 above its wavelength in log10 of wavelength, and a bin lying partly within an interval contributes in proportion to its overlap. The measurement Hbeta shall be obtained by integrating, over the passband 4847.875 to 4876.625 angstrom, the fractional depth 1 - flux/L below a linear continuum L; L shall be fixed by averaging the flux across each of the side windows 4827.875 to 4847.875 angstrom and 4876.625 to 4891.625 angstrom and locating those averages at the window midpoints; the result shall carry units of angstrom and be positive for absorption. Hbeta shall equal 3.0 angstrom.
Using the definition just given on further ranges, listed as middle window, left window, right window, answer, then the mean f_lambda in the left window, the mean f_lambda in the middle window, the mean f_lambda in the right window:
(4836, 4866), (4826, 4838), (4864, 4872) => 1.0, 4.37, 3.81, 3.55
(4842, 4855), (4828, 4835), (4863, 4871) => 0.1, 4.45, 3.94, 3.47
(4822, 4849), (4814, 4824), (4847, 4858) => -2.3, 3.87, 4.19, 3.85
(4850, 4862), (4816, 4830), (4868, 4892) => 0.6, 4.07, 3.76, 3.89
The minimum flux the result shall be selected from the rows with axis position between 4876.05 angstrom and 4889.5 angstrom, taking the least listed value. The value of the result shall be 3.728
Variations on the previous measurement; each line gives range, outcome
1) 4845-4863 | 3.247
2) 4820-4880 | 3.092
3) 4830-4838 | 3.872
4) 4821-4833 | 3.756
